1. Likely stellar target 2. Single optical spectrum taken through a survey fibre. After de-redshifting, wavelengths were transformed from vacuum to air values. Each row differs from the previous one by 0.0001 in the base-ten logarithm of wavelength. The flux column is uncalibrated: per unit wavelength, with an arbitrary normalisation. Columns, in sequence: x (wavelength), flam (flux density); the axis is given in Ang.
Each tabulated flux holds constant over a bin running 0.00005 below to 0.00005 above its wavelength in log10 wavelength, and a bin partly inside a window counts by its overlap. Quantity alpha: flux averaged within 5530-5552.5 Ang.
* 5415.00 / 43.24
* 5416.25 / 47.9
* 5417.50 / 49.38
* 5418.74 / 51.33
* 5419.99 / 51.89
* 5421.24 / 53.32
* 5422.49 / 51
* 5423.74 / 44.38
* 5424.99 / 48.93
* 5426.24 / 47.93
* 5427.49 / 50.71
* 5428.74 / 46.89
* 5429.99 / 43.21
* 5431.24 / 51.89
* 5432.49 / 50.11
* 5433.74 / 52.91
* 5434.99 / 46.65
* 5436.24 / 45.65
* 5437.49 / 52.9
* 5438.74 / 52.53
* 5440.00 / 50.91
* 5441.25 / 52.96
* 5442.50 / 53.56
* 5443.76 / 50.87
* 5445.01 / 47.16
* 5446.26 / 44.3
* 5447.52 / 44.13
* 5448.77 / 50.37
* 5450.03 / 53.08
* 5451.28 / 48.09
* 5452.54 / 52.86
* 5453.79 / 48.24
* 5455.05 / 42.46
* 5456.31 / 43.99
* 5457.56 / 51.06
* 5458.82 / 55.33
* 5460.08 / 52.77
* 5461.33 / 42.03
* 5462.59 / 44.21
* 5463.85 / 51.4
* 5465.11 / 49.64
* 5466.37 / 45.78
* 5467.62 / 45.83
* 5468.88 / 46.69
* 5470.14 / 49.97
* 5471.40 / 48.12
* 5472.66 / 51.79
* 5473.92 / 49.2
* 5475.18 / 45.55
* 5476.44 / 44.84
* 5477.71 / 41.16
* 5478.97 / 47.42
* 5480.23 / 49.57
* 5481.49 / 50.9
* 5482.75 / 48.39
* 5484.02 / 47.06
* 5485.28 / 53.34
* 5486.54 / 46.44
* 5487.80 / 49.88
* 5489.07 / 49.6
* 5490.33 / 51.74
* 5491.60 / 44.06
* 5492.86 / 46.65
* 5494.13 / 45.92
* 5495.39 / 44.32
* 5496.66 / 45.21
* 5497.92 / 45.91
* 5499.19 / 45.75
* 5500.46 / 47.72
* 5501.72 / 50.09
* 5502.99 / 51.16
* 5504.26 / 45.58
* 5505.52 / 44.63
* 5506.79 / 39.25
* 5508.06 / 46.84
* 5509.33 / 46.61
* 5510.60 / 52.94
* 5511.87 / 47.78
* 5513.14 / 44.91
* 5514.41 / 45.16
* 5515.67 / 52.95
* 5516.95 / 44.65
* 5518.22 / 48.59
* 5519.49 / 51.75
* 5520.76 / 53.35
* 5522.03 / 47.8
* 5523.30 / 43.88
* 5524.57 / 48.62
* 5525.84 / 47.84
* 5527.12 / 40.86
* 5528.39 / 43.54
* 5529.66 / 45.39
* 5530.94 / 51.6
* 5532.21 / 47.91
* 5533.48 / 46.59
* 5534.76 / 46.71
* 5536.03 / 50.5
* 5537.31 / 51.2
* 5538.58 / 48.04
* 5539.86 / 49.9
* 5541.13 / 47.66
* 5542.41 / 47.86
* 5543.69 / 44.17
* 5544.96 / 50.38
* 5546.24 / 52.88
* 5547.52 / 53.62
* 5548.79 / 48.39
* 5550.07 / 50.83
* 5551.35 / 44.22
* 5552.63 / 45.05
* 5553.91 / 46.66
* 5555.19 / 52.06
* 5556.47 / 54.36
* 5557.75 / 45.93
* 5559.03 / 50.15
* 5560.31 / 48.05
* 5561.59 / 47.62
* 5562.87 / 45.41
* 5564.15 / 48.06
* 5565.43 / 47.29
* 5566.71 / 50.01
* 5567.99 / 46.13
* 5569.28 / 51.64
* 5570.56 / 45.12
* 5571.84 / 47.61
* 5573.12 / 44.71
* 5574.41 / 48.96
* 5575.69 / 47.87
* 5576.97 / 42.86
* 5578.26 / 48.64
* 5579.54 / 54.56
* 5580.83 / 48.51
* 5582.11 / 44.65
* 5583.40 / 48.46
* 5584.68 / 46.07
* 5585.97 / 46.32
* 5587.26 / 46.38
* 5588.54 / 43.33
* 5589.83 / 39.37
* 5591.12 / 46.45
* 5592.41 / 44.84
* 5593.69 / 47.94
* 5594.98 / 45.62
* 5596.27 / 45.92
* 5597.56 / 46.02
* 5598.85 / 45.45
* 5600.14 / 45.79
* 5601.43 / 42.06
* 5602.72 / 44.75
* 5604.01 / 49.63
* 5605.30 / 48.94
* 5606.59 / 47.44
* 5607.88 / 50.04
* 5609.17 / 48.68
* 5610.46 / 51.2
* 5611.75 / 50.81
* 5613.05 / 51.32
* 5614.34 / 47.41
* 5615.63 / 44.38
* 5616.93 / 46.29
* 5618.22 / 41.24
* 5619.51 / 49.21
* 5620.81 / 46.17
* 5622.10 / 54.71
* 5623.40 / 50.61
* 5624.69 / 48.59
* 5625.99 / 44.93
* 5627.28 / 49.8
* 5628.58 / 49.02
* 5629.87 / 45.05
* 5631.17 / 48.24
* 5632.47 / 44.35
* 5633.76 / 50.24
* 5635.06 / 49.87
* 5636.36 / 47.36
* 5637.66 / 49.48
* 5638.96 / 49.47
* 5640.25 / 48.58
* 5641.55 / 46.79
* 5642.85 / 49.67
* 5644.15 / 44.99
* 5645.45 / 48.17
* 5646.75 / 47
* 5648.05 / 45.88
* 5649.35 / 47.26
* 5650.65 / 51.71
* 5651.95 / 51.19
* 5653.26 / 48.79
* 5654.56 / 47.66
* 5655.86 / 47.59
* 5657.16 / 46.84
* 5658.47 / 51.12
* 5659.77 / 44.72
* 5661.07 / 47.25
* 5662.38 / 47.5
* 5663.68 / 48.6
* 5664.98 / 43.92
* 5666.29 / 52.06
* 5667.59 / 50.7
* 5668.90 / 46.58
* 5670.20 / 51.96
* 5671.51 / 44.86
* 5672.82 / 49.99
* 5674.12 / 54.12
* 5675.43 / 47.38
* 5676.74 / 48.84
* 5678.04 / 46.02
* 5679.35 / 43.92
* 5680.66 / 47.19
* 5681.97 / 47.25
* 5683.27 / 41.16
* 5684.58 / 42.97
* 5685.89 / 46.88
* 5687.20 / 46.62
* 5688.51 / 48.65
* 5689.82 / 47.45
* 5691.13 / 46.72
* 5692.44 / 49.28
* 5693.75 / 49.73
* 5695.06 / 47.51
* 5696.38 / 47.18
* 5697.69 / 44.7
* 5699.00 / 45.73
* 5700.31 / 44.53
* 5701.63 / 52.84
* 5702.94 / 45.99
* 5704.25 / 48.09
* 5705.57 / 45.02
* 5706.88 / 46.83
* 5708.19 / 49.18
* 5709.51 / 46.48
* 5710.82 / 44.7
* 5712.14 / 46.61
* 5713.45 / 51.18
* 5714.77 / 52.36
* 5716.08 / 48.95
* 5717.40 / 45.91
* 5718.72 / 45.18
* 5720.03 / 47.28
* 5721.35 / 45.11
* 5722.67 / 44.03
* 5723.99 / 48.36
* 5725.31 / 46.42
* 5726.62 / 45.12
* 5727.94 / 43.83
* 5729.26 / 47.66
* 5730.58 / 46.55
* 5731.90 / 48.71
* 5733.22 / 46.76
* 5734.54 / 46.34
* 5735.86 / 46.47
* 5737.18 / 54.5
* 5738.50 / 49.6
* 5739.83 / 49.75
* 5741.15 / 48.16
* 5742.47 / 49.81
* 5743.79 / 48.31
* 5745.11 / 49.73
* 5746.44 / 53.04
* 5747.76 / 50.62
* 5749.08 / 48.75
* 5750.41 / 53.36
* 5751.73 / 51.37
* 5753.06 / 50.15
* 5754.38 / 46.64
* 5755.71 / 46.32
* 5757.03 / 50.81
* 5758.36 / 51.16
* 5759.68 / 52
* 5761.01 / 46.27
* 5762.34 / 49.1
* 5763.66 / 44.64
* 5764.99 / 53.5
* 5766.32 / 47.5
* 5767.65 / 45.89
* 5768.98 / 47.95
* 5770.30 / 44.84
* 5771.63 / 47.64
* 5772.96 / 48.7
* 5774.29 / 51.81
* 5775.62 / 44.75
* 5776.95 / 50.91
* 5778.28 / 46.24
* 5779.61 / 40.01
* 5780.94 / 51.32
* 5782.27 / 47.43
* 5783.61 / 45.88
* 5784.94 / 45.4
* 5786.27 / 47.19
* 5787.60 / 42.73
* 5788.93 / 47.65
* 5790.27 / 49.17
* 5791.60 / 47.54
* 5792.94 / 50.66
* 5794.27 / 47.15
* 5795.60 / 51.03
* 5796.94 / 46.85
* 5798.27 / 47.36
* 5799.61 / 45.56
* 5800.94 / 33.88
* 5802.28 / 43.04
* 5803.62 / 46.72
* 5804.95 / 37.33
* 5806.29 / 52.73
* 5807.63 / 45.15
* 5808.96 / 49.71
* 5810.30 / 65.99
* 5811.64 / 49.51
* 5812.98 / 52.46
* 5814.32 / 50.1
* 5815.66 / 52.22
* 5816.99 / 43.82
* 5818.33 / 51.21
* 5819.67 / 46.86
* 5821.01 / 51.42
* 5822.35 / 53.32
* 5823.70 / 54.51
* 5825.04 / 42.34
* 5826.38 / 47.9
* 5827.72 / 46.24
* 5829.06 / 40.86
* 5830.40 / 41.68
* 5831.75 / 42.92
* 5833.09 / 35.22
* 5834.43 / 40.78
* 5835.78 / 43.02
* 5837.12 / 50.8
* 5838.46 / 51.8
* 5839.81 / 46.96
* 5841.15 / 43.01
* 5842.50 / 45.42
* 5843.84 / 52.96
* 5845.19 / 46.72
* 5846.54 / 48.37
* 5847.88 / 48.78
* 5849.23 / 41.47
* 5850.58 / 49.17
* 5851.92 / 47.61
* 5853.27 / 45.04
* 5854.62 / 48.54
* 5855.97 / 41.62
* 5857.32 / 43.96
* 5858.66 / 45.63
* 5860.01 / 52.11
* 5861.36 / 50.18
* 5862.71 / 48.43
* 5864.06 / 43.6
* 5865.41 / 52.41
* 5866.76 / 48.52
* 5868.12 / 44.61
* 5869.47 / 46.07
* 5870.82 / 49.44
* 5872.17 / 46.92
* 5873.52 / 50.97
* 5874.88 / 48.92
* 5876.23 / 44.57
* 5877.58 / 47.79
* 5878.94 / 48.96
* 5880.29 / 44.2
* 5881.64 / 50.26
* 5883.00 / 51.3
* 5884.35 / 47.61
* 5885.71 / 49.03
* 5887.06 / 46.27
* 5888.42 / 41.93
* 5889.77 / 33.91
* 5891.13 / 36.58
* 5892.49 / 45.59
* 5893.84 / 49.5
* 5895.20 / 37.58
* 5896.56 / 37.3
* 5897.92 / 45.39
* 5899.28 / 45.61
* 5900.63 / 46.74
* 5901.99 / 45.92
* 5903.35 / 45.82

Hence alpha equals 48.8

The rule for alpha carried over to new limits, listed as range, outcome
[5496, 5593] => 47.6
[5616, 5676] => 48.2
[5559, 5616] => 47.2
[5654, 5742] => 47.5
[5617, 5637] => 47.9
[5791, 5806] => 45.4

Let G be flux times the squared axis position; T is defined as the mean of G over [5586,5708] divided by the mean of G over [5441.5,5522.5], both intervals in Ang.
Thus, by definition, 1.05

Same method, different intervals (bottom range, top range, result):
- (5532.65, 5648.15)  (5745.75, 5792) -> 1.08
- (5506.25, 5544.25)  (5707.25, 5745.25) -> 1.08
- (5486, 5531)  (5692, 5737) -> 1.08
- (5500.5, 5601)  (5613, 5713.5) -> 1.04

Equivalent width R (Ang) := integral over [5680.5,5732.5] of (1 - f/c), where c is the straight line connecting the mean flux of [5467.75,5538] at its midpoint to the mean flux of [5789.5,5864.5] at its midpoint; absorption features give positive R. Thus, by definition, 0.4 Ang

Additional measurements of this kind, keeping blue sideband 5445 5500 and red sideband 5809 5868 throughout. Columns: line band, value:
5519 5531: 0.13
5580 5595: 0.61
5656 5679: -0.31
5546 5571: -0.48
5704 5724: 0.20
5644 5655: -0.13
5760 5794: 0.11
